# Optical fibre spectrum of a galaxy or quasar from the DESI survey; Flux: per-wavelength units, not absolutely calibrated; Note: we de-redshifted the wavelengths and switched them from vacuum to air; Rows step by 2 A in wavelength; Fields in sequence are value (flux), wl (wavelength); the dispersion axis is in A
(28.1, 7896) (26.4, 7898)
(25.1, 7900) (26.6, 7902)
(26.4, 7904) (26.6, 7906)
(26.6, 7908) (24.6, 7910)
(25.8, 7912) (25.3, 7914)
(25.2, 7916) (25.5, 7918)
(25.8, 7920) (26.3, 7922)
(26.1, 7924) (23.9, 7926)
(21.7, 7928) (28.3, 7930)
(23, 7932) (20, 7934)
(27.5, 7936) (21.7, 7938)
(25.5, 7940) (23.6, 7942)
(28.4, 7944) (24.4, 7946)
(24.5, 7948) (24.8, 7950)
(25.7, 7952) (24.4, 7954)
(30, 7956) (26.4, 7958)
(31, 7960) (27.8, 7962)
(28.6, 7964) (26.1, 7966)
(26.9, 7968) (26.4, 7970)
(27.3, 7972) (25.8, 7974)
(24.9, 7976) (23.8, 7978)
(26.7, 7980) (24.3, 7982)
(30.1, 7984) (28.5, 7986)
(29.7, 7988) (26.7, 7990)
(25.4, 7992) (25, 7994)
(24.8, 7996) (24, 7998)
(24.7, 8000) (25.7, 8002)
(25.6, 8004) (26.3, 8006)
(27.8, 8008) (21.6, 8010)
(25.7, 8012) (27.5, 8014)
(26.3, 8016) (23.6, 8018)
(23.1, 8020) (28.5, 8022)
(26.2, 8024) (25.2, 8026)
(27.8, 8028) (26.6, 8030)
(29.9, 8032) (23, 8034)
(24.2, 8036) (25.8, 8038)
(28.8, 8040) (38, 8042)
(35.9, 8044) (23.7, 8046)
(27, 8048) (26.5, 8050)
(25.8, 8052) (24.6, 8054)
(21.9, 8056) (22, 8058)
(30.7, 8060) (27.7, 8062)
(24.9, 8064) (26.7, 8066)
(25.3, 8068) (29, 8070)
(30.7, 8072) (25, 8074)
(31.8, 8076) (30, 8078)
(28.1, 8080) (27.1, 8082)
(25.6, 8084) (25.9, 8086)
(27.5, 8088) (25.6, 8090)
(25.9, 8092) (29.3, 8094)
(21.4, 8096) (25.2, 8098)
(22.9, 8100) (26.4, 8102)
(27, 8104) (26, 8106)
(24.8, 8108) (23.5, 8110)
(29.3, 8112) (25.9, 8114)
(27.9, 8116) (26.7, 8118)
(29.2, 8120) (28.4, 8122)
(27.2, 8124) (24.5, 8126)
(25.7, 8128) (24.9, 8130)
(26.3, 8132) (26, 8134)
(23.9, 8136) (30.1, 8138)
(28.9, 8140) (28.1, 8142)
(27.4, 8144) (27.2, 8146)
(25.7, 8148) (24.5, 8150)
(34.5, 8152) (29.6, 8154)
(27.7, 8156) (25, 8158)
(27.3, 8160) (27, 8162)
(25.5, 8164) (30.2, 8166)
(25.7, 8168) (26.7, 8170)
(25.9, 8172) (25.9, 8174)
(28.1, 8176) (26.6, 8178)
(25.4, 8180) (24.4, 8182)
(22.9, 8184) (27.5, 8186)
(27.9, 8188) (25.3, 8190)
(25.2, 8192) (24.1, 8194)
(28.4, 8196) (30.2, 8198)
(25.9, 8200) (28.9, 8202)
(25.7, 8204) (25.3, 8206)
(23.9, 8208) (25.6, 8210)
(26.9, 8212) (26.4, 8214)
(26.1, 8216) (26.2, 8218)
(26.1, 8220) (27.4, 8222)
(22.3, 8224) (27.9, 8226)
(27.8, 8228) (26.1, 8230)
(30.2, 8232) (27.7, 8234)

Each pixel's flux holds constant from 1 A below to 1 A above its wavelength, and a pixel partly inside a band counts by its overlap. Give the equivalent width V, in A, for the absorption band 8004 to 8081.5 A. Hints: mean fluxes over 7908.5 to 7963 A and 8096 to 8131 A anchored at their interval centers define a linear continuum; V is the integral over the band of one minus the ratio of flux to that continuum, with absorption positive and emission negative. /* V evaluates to -3.24 A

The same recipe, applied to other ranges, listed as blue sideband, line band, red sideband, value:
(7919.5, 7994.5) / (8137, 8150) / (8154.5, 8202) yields -0.6 A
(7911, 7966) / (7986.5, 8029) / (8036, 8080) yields 1.5 A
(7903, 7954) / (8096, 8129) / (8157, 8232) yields -0.2 A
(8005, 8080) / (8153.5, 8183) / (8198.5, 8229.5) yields -0.3 A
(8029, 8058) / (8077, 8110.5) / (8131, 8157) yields 1.6 A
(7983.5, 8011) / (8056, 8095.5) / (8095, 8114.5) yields -2.6 A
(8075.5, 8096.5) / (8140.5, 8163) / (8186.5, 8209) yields -0.8 A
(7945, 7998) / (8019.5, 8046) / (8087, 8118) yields -1.6 A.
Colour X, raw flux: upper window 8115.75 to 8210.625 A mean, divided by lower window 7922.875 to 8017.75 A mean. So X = 1.04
